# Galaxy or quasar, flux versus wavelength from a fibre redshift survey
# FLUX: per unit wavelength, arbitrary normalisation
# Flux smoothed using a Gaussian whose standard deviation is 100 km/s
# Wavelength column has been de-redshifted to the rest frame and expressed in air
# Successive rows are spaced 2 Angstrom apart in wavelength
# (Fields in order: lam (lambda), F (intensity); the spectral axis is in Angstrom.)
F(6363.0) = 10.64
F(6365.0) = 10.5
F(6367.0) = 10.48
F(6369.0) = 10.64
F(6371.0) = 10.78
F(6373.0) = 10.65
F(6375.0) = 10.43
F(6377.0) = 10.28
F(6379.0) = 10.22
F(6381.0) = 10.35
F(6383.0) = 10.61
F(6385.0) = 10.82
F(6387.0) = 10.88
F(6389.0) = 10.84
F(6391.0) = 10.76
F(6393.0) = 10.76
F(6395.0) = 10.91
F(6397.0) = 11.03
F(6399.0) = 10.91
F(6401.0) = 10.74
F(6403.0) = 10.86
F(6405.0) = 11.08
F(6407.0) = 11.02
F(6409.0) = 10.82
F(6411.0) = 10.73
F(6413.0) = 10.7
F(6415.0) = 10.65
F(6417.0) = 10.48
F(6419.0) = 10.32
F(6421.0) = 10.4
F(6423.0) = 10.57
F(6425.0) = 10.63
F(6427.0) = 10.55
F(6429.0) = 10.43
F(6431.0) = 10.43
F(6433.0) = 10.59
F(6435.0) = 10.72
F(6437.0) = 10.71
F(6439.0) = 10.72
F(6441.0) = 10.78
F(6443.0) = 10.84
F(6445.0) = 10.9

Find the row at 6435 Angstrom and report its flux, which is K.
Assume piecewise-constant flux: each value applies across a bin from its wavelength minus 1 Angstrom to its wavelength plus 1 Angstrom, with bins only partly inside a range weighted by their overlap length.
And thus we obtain 10.72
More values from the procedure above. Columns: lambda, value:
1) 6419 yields 10.32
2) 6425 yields 10.63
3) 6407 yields 11.02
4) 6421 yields 10.4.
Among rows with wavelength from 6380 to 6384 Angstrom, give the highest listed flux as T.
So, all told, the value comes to 10.61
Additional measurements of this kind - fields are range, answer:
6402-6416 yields 11.08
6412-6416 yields 10.7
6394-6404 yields 11.03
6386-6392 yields 10.88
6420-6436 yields 10.72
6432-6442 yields 10.78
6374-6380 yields 10.43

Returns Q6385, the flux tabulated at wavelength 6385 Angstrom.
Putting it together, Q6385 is 10.82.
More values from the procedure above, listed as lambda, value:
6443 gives 10.84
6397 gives 11.03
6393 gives 10.76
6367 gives 10.48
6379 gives 10.22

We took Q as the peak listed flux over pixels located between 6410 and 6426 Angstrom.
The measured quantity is 10.73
